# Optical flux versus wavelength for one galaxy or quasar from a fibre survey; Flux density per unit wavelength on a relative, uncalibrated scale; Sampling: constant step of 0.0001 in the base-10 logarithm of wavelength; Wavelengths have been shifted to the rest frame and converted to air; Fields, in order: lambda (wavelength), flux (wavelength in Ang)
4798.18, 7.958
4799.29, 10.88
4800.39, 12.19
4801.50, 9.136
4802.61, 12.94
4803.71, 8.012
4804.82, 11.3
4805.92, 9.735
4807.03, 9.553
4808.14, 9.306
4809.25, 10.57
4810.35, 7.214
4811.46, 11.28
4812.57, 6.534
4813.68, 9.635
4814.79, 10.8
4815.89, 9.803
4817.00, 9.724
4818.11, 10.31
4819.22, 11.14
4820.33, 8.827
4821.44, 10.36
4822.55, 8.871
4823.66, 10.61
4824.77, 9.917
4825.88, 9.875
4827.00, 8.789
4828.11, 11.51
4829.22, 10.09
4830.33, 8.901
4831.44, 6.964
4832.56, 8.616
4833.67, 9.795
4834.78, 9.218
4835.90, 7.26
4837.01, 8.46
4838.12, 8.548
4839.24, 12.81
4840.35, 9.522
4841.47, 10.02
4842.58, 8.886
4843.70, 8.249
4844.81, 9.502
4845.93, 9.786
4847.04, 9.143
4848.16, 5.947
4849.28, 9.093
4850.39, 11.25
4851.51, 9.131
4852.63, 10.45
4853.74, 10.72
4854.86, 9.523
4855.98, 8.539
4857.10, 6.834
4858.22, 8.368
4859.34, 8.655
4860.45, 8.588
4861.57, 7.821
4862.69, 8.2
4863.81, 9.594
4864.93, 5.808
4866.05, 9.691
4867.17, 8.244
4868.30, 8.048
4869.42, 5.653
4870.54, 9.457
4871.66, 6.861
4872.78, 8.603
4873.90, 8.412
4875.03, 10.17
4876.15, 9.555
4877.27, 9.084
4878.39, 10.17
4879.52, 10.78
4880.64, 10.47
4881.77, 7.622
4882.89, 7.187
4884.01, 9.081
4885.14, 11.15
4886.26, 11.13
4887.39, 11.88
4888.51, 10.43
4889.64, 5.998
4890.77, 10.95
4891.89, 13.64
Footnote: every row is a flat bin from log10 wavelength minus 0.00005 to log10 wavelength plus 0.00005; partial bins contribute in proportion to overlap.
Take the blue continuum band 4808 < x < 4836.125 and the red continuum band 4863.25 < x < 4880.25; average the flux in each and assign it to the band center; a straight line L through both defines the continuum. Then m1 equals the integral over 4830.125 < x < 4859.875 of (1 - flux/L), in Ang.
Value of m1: 0.2 Ang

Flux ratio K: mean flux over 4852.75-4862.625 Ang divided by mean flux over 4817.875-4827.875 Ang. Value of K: 0.88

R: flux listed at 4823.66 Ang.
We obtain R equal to 10.61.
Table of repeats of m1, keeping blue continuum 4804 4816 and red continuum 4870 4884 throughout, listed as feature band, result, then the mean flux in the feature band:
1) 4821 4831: -0.4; 9.84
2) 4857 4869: 1.3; 8.19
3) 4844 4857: 0.0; 9.26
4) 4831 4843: 0.3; 9.12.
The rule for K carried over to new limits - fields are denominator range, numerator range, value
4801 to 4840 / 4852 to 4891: 0.93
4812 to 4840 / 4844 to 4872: 0.91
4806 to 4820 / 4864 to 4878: 0.87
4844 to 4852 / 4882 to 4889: 1.10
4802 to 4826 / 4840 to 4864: 0.91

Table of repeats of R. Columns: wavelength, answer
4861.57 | 7.821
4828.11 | 11.51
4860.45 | 8.588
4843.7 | 8.249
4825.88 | 9.875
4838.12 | 8.548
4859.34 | 8.655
